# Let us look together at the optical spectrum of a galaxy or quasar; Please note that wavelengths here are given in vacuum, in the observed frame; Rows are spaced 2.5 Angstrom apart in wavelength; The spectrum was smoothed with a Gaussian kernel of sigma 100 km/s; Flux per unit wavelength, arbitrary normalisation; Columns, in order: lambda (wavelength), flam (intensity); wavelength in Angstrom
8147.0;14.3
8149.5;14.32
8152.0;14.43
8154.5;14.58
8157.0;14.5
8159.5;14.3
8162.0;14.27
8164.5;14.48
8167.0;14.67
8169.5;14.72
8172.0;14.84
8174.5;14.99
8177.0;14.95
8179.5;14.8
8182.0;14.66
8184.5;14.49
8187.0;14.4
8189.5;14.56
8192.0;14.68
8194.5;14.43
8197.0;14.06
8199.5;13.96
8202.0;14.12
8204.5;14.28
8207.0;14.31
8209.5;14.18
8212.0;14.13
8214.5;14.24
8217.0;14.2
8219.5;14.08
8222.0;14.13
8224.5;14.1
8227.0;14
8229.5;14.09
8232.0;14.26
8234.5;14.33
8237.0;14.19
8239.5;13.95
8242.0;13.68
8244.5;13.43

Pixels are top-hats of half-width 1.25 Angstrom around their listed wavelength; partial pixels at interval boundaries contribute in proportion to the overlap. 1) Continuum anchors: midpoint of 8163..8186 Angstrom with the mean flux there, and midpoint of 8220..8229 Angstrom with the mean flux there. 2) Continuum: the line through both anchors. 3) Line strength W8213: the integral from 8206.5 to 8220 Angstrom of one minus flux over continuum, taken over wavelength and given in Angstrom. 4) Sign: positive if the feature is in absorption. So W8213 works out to 0.0 Angstrom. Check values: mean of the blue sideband 14.7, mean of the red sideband 14.1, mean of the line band 14.2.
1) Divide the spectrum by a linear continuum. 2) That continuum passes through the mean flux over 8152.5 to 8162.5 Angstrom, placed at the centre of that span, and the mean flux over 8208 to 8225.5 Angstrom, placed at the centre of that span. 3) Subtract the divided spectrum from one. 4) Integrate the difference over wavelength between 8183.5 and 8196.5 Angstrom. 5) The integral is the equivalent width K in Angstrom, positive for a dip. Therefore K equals -0.2 Angstrom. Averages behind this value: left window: 14.4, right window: 14.2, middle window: 14.5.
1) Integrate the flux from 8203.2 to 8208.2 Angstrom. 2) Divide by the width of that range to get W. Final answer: 14.3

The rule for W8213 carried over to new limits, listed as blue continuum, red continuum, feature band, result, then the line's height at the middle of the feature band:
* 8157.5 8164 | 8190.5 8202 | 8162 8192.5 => -0.78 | 14.3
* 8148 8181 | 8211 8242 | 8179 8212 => 0.01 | 14.4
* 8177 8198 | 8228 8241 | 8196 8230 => 0.46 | 14.3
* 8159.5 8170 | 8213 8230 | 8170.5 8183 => -0.38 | 14.4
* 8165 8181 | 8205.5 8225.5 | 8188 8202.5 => 0.16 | 14.5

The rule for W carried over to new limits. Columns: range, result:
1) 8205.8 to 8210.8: 14.2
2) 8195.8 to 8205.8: 14.1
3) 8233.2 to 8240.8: 14.2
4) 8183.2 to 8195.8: 14.5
